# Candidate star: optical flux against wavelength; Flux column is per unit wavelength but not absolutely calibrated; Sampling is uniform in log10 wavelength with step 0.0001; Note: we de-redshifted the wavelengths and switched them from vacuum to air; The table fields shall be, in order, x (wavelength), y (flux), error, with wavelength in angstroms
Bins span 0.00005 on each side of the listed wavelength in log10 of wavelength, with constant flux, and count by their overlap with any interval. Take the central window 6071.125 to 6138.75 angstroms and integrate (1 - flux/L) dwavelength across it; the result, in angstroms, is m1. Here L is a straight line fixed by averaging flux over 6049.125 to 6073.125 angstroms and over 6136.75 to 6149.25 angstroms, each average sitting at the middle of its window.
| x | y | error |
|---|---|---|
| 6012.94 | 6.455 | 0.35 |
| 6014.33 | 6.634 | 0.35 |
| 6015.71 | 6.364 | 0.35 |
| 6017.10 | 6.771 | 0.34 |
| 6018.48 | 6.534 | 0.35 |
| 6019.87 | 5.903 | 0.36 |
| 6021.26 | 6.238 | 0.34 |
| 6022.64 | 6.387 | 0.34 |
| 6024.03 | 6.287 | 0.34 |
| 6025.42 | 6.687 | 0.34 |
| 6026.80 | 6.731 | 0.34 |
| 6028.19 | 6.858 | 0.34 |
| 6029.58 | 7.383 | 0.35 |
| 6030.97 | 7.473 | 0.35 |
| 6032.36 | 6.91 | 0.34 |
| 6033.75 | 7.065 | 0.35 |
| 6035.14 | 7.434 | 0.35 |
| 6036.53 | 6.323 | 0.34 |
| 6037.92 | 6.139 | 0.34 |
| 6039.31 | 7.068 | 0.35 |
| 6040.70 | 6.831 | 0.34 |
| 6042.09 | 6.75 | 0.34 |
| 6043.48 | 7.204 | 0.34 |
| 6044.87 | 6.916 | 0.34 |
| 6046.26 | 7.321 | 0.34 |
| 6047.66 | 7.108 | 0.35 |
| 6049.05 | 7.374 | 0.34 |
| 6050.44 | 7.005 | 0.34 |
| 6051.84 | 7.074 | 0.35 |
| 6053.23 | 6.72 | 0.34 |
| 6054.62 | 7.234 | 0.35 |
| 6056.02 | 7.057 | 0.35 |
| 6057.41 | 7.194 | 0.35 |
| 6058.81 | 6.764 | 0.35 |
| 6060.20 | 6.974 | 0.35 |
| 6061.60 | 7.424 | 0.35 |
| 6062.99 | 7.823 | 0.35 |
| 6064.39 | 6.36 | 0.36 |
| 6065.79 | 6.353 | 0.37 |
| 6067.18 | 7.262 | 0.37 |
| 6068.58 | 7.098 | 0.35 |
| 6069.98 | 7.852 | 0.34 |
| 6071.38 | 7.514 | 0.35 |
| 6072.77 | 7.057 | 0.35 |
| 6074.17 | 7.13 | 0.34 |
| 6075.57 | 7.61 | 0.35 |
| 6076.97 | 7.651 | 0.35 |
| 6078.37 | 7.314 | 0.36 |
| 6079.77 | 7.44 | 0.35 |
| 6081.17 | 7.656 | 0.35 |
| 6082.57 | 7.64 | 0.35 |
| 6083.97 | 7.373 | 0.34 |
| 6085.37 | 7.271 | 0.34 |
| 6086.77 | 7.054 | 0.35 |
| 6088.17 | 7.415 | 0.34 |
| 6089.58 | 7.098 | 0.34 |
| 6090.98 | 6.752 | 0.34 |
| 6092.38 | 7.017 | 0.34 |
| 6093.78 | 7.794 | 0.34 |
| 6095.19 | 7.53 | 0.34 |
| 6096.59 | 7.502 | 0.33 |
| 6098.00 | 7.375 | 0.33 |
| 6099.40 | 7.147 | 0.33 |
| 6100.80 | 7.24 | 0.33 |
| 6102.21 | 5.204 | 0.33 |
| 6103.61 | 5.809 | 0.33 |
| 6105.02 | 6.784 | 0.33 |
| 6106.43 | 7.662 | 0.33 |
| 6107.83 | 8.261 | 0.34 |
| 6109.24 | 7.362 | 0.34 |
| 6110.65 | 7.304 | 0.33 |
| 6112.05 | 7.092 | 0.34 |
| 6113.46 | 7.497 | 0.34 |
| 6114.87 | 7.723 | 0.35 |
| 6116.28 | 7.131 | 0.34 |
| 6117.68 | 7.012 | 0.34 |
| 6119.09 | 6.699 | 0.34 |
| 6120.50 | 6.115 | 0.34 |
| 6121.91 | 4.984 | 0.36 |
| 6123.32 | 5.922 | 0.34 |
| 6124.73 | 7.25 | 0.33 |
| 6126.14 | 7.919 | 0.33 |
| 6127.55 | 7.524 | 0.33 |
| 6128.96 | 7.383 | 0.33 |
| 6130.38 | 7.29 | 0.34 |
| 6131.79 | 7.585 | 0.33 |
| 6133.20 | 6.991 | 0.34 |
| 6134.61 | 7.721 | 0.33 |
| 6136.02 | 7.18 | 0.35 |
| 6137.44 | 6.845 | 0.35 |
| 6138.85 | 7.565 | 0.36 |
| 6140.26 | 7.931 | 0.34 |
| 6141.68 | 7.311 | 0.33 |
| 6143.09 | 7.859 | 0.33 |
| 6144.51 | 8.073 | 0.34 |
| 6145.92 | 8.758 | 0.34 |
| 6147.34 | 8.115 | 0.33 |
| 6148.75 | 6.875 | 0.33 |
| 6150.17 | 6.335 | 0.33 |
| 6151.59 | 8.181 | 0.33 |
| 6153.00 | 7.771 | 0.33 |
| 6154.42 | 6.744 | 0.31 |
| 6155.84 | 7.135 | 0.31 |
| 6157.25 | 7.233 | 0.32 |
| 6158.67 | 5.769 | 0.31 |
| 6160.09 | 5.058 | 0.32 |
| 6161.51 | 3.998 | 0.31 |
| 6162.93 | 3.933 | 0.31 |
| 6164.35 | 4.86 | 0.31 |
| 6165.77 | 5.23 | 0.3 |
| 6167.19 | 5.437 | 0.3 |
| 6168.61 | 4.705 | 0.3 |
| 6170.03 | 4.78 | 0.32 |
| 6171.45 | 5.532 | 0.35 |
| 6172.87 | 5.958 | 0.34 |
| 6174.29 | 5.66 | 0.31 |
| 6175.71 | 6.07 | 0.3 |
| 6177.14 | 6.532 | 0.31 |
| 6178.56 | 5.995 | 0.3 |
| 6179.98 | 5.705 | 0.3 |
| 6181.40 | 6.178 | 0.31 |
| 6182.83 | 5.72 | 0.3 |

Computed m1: 2.5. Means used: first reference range 7.11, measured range 7.16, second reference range 7.72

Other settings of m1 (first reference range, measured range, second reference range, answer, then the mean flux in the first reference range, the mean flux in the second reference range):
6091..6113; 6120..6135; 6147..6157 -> 0.5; 7.13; 7.28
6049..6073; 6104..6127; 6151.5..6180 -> -2.2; 7.11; 5.78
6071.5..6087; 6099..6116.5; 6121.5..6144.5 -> 0.6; 7.4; 7.26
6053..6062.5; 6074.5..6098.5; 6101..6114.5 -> -1.1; 7.09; 7.02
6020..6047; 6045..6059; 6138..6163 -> -0.5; 6.82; 7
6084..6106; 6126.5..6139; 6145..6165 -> -1.2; 7.02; 6.5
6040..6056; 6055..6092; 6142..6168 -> -1.7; 7.05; 6.52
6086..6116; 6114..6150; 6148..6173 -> -4.4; 7.17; 5.86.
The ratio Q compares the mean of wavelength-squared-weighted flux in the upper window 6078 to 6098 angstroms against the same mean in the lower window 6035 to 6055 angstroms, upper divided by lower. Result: 1.07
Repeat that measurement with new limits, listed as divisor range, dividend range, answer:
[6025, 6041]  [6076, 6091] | 1.08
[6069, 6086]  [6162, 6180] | 0.75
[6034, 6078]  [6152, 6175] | 0.83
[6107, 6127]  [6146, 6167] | 0.91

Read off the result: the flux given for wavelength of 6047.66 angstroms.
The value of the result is 7.108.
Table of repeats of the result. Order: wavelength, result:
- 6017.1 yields 6.771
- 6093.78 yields 7.794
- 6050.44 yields 7.005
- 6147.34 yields 8.115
